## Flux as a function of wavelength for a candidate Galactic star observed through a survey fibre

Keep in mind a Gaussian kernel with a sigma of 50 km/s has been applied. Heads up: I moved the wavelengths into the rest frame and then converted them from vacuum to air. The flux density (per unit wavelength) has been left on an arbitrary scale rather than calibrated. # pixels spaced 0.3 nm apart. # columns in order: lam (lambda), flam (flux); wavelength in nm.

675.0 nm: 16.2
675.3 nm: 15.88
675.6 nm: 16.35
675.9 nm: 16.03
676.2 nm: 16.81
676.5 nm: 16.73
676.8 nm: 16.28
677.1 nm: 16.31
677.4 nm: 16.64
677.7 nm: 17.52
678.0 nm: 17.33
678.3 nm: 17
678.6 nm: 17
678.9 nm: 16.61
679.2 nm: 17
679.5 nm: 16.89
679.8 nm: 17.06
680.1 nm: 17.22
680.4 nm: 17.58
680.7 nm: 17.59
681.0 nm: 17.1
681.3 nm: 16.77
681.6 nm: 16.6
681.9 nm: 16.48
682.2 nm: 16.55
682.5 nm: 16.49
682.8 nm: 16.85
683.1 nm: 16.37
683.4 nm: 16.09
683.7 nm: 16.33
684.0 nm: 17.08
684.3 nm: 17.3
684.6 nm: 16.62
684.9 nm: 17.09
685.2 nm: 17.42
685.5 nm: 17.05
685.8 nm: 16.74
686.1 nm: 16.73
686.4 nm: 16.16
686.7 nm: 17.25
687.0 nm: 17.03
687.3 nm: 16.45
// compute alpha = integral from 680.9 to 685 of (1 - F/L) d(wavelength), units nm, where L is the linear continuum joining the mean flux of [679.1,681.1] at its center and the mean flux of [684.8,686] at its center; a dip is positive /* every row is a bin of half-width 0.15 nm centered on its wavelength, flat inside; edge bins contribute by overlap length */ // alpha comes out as 0.11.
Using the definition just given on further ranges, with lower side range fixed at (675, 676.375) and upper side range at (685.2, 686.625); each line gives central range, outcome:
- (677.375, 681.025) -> -0.15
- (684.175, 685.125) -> -0.02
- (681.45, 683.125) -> 0.00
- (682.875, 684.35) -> 0.01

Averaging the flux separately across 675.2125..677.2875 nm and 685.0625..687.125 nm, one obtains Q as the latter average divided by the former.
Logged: 1.0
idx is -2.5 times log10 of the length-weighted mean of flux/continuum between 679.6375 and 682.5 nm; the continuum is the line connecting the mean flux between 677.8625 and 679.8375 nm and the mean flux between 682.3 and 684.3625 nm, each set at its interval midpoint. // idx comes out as -0.01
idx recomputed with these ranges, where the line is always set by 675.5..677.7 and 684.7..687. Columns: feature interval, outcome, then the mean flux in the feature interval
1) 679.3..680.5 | -0.03 mag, 17.2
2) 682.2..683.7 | 0.02 mag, 16.4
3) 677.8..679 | -0.03 mag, 17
